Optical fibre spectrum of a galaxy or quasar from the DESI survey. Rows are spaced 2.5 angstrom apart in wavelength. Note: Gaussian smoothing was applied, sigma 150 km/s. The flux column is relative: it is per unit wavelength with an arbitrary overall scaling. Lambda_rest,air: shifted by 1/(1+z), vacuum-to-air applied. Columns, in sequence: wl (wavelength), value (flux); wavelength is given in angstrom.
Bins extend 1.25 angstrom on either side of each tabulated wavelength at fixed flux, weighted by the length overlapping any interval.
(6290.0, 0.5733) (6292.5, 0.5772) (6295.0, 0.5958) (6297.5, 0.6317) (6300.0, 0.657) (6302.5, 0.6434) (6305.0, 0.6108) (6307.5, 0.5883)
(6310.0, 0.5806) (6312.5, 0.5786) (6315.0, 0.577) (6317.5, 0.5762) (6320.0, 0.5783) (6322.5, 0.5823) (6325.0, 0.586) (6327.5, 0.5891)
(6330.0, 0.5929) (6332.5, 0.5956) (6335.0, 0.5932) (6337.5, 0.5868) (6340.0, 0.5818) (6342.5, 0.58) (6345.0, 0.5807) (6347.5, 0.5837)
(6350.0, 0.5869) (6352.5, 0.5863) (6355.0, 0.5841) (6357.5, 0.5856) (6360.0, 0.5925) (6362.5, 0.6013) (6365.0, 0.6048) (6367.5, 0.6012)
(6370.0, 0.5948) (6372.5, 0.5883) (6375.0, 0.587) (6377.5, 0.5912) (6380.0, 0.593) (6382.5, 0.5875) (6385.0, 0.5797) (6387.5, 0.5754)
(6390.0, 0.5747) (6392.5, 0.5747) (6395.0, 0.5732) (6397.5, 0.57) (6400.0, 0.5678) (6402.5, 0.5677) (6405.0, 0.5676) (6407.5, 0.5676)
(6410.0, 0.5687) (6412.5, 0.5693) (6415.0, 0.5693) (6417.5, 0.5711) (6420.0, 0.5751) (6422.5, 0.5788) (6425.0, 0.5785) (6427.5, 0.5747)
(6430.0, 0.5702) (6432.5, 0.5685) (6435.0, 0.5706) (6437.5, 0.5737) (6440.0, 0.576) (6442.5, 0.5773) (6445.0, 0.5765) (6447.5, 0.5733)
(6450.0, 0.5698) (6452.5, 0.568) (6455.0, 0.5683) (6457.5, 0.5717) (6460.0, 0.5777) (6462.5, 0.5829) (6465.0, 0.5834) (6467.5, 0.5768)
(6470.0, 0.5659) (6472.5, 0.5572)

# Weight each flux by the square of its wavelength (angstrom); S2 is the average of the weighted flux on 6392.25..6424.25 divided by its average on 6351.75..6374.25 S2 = 0.98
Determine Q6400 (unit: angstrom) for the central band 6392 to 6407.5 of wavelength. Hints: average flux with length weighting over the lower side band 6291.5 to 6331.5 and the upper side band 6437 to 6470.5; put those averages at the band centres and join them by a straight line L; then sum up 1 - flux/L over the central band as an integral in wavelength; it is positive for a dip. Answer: 0.4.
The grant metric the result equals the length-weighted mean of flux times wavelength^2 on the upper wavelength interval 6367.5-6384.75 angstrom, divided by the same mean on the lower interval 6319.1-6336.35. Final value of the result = 1.02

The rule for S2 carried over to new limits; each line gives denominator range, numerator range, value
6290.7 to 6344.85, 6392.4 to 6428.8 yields 0.99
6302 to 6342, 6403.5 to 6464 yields 1.01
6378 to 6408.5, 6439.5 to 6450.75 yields 1.02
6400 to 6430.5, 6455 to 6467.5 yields 1.03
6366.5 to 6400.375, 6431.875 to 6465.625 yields 1.00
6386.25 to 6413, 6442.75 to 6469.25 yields 1.03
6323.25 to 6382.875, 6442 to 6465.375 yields 1.01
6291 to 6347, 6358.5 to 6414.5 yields 1.00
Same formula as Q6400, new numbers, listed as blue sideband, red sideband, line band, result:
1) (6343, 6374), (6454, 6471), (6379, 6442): 1.01 angstrom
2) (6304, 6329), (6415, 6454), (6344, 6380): -0.65 angstrom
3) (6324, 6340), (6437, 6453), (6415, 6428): 0.05 angstrom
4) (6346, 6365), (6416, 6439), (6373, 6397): 0.05 angstrom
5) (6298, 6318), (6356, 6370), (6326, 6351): 0.53 angstrom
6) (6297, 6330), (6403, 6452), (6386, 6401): 0.18 angstrom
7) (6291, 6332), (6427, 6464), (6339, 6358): 0.21 angstrom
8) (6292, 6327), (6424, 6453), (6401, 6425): 0.29 angstrom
